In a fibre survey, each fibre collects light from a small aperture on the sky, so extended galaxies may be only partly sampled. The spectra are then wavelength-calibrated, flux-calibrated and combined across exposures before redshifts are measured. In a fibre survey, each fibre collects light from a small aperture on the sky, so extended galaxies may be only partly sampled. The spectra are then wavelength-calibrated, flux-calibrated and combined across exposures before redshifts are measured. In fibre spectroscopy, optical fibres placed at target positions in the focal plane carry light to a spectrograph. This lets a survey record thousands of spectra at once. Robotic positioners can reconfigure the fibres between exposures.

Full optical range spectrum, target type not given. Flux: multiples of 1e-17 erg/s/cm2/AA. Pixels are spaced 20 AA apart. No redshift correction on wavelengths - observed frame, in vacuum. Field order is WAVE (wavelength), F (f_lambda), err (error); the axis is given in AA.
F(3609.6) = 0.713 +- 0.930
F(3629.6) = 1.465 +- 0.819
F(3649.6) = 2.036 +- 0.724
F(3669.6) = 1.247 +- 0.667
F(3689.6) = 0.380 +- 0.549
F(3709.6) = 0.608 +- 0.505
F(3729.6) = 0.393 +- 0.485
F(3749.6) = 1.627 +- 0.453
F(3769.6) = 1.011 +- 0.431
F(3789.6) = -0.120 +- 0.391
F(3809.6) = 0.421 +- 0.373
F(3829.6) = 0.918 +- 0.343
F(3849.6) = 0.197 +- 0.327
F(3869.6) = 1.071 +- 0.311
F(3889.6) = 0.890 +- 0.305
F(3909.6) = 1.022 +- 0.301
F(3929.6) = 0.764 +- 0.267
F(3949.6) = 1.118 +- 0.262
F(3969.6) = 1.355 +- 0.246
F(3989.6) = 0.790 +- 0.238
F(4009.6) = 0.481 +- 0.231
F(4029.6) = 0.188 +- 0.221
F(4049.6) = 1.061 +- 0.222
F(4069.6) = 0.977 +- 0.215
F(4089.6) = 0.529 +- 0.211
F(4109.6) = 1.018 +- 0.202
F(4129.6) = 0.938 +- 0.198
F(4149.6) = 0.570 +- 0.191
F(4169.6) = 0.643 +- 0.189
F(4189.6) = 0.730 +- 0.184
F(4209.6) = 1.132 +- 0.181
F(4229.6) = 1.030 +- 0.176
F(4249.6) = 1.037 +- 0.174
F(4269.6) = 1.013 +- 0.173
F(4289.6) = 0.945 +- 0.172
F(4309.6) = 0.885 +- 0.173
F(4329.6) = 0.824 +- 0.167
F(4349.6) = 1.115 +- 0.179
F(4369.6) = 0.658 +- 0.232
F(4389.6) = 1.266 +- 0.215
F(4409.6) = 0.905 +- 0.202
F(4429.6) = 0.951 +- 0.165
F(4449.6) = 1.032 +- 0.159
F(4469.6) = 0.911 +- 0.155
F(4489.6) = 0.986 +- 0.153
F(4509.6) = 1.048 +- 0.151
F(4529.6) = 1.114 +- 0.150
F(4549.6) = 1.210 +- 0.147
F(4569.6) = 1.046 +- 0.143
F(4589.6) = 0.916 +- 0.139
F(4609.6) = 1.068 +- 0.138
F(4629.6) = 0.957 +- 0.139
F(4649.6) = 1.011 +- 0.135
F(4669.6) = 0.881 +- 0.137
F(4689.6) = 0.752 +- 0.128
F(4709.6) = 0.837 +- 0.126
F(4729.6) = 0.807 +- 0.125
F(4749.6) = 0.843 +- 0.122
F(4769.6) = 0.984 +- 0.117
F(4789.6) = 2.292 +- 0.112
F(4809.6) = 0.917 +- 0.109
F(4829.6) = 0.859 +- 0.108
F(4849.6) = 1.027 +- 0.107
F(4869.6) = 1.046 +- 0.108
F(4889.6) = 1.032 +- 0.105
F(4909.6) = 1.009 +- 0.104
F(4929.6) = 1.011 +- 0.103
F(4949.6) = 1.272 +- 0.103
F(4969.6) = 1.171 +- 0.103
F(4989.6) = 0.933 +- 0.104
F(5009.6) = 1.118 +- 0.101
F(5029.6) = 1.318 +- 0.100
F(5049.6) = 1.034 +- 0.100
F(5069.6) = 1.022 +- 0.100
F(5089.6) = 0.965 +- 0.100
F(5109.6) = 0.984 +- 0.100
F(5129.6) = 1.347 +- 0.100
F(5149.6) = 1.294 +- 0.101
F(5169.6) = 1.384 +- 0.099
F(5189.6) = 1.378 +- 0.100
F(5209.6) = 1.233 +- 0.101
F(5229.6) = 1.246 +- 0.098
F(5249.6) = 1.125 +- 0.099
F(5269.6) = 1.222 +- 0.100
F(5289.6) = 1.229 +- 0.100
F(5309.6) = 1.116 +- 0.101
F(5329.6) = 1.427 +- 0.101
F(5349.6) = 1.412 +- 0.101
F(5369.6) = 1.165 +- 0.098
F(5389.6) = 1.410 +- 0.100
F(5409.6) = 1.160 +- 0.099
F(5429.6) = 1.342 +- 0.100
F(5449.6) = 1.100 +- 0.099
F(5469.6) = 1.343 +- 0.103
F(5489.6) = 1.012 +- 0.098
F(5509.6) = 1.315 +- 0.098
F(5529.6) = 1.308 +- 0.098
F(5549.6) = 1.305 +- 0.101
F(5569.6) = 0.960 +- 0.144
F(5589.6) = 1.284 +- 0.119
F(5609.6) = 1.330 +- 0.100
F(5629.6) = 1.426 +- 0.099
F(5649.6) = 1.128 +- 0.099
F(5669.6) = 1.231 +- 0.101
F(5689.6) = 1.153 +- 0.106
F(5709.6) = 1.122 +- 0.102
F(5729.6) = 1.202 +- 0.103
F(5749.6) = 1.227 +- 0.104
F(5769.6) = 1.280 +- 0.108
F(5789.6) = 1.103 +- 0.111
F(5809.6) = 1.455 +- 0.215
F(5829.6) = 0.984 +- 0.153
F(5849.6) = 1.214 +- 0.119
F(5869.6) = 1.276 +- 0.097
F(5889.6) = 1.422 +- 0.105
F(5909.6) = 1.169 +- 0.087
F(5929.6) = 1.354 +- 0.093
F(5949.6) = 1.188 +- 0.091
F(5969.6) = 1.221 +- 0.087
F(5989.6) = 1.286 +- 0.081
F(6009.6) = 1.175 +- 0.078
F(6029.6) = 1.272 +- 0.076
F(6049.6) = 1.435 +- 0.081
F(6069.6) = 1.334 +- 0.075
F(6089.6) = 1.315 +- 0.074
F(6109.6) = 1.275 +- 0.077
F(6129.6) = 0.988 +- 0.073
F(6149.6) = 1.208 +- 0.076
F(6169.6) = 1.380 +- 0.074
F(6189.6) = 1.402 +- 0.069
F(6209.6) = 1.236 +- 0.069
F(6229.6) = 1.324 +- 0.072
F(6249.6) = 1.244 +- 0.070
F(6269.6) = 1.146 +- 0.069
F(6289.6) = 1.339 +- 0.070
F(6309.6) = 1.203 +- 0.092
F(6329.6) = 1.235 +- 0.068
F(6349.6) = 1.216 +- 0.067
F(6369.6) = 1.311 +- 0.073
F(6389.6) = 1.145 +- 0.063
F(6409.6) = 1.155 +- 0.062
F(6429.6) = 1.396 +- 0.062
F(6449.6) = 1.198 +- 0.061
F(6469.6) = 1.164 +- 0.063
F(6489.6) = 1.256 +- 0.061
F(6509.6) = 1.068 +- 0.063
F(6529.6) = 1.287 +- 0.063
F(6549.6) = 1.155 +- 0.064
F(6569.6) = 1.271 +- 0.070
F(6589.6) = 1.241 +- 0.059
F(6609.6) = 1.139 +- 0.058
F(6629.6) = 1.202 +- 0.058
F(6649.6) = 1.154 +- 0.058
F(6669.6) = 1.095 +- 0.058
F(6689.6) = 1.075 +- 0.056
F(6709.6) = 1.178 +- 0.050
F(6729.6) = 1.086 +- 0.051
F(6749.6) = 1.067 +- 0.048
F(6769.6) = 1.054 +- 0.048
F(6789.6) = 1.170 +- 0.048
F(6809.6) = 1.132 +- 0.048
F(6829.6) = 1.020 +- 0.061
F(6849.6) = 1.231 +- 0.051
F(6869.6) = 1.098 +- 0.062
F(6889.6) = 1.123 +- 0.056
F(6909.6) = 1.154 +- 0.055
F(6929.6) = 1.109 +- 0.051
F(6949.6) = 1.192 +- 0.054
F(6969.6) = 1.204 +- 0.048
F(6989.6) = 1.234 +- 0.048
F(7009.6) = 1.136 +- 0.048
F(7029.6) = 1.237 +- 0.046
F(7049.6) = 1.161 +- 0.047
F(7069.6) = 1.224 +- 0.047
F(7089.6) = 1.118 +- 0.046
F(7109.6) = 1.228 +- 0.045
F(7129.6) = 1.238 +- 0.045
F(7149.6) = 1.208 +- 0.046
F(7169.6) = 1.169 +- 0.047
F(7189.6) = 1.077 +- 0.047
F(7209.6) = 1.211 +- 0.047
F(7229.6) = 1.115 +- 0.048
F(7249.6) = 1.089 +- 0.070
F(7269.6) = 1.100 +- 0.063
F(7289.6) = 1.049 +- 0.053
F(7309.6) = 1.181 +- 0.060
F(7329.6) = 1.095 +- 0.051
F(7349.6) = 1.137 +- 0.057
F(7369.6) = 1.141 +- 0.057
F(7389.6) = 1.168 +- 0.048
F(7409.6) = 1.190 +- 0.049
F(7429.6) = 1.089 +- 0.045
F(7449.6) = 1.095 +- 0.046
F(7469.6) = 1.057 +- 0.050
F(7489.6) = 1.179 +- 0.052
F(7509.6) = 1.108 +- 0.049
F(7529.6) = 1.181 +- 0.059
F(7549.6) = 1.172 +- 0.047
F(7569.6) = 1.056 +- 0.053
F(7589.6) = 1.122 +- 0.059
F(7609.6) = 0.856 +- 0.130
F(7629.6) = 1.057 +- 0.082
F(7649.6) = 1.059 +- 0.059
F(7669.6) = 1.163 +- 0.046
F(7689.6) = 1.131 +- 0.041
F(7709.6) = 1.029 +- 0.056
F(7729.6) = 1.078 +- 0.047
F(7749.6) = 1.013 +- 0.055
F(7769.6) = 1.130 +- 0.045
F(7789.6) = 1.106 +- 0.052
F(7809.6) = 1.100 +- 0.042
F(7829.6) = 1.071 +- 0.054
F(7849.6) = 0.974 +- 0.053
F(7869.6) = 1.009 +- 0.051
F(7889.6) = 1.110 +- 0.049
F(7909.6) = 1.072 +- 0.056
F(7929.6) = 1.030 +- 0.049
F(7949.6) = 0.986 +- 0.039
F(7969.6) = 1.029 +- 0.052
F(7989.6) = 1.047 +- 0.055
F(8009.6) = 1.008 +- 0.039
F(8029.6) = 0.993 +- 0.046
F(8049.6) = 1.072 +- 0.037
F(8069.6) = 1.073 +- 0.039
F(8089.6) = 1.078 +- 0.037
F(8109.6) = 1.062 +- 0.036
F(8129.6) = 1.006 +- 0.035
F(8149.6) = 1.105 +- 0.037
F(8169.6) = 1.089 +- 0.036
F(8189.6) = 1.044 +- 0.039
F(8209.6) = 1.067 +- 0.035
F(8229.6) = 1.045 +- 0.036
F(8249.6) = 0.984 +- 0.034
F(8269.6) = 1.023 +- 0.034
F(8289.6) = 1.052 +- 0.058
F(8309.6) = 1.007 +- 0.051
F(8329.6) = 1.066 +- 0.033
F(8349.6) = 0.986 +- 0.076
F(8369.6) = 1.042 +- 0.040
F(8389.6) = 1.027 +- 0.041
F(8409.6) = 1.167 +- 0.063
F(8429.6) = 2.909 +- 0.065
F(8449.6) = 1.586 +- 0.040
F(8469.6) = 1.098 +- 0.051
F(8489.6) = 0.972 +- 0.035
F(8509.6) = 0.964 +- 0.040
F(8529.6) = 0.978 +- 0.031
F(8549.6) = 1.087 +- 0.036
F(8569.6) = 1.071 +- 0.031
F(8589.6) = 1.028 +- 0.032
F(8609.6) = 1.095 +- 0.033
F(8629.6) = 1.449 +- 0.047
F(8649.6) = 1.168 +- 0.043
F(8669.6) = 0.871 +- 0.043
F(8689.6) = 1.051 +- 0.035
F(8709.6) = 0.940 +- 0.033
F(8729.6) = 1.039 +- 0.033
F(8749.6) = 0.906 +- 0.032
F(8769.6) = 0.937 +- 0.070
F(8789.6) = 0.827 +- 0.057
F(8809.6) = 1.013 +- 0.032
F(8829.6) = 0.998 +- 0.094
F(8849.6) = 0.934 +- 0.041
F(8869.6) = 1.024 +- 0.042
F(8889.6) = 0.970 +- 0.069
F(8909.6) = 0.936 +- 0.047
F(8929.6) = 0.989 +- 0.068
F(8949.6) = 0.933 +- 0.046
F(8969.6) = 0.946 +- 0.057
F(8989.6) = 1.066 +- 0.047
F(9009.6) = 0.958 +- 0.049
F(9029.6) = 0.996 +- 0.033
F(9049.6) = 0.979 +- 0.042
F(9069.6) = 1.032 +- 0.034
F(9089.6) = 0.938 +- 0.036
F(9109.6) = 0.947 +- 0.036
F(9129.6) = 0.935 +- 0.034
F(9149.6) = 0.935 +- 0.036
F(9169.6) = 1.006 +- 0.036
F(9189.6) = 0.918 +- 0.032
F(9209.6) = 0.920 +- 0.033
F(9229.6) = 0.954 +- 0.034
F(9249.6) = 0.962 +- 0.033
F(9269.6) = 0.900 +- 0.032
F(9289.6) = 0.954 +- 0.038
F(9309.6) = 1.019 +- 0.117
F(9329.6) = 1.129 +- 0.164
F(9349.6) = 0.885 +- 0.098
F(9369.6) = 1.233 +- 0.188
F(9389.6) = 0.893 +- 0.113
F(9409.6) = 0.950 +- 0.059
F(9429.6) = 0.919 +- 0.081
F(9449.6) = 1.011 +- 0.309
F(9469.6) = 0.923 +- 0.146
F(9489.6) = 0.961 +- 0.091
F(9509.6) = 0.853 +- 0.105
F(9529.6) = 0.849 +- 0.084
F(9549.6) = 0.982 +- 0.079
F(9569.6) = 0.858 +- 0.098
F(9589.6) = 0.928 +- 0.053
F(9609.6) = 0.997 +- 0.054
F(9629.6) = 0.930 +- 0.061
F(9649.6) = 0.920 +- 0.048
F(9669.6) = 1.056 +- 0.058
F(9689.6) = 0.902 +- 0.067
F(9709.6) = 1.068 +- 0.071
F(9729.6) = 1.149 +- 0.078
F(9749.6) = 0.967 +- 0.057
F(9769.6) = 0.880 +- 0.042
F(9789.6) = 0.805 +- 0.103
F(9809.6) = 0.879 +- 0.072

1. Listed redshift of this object 0.28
